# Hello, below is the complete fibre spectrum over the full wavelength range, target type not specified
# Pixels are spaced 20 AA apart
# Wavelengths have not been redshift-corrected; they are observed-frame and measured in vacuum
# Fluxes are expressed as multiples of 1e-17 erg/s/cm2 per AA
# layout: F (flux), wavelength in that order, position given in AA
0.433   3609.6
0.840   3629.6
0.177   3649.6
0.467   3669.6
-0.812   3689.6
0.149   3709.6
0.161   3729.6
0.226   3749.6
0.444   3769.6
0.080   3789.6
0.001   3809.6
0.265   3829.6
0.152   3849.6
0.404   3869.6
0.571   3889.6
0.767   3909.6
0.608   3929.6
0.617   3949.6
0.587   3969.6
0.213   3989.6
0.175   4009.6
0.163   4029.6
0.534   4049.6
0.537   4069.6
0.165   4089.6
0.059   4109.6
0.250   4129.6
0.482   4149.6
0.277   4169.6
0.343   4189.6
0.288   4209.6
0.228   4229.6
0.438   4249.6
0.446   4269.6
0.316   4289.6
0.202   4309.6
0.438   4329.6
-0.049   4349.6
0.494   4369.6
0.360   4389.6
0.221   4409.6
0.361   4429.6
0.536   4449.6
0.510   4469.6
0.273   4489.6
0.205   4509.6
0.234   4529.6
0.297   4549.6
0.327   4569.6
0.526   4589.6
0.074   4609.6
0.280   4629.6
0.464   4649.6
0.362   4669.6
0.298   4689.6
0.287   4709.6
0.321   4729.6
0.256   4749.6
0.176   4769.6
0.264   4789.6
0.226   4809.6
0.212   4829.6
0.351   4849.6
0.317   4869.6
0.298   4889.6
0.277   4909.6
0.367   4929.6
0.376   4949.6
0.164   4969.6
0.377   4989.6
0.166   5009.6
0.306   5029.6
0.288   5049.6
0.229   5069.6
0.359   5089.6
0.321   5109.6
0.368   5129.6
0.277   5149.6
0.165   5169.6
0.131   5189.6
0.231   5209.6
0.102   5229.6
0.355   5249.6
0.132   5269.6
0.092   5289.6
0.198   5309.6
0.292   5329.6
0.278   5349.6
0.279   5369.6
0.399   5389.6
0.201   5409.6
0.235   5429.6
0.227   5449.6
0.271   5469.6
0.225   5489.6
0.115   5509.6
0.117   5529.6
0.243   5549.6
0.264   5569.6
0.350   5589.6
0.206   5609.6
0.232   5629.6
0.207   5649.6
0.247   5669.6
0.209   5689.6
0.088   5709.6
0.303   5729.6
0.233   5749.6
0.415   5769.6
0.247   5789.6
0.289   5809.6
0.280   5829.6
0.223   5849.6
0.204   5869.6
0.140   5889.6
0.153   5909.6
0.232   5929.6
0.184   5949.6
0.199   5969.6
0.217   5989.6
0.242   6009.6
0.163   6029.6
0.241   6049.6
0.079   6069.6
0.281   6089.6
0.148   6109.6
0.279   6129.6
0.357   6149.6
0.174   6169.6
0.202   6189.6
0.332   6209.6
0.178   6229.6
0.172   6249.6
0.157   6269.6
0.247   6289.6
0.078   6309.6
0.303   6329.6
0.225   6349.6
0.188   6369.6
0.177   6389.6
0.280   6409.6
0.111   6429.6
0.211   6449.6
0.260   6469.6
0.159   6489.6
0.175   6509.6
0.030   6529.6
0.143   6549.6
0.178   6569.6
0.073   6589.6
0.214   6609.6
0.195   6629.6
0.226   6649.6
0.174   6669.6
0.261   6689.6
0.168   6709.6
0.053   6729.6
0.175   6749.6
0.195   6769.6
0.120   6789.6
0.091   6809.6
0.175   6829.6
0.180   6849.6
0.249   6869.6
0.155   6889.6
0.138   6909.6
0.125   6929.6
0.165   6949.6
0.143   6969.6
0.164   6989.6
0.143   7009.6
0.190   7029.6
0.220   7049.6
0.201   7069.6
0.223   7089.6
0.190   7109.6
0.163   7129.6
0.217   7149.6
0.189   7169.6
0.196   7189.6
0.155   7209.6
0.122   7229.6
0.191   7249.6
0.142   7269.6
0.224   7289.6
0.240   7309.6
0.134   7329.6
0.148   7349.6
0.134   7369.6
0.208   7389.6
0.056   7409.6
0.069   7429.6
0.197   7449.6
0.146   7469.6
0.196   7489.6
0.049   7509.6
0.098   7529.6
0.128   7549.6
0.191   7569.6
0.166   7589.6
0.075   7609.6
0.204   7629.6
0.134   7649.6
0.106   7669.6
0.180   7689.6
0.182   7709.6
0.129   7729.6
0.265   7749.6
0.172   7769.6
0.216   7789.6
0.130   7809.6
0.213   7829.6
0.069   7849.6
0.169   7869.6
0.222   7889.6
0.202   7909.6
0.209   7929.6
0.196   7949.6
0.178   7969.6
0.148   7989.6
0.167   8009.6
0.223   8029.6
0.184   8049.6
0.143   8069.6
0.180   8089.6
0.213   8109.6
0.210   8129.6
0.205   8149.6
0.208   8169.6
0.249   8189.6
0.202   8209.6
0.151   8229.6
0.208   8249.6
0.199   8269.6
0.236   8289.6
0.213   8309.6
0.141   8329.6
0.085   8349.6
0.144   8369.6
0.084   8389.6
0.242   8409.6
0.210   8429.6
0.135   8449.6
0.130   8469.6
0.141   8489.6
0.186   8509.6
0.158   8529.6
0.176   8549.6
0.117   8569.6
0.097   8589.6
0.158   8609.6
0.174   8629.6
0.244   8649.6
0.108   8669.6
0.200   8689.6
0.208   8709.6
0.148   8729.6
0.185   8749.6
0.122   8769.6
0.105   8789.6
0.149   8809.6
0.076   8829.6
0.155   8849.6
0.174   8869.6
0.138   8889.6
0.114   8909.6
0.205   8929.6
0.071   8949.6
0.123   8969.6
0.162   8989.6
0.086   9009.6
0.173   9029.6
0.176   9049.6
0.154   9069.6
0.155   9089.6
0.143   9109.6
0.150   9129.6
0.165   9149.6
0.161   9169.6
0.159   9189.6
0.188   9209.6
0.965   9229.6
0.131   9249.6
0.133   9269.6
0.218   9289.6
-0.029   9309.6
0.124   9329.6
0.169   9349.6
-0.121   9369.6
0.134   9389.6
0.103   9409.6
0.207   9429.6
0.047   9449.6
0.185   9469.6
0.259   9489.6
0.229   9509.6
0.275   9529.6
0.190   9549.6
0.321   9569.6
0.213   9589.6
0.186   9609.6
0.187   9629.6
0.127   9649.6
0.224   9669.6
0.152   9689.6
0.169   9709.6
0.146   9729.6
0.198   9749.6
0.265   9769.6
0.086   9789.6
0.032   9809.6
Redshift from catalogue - 1.475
